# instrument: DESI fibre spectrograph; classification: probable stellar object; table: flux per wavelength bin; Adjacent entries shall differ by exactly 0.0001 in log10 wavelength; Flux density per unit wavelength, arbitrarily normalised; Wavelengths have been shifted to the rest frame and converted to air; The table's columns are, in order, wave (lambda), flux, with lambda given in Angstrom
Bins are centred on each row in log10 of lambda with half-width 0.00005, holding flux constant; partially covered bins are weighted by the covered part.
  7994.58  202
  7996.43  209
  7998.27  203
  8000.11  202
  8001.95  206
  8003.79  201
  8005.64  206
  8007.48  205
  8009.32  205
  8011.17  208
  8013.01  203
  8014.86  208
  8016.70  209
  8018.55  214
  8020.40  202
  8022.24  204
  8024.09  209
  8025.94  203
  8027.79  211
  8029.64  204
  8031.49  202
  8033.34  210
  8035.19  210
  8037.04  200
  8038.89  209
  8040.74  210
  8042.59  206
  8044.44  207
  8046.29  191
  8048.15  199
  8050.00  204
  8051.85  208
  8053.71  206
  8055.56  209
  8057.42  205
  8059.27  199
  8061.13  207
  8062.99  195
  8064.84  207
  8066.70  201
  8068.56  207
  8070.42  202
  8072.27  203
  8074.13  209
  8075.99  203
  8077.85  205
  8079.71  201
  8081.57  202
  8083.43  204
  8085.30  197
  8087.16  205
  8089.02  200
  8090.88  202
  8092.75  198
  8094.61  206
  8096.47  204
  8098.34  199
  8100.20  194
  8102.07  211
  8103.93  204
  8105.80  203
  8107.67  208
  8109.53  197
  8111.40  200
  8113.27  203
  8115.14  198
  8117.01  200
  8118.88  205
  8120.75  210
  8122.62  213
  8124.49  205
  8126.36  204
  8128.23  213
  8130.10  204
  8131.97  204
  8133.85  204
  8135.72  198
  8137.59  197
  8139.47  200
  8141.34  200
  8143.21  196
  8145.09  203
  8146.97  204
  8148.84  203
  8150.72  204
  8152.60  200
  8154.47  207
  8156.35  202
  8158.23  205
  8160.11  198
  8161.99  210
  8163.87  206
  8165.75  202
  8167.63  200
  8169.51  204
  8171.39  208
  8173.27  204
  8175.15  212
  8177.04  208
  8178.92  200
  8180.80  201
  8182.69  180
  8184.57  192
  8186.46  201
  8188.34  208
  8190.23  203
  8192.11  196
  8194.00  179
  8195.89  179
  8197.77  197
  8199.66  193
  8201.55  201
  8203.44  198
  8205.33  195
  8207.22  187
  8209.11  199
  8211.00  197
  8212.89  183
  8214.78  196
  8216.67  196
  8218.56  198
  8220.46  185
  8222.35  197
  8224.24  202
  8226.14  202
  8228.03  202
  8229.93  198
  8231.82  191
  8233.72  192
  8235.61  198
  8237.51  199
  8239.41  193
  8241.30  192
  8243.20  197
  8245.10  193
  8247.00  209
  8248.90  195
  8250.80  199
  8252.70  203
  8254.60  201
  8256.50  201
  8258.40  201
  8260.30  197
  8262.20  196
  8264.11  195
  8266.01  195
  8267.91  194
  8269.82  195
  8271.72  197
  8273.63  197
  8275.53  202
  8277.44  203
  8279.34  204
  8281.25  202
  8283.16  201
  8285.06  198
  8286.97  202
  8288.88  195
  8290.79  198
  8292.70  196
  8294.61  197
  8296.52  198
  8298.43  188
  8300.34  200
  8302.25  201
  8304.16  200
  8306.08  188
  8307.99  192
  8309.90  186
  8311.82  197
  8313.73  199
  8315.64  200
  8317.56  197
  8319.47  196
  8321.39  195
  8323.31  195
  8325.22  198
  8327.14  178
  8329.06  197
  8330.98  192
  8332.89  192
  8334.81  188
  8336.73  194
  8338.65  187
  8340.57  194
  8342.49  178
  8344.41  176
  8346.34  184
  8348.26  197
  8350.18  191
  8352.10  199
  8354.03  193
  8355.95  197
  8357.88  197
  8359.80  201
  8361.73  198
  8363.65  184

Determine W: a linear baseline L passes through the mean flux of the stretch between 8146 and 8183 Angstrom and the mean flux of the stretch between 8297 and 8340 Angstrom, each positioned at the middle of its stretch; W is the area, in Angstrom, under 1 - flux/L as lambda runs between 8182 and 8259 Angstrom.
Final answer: 1.5 Angstrom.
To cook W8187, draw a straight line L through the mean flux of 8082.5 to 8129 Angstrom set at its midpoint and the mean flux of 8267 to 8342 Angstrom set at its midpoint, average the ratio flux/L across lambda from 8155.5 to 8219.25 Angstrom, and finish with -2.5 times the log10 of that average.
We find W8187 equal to 0.01 mag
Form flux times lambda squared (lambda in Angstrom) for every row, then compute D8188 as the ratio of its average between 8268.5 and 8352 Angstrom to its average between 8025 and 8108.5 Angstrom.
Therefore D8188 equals 1.01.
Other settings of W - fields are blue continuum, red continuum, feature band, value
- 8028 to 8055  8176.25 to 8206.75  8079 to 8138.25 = -0.7 Angstrom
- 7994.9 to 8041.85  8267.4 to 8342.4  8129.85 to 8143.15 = 0.1 Angstrom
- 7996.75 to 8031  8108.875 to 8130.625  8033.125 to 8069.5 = 0.2 Angstrom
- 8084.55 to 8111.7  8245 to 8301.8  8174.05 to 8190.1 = 0.0 Angstrom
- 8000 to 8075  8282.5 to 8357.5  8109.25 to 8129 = -0.3 Angstrom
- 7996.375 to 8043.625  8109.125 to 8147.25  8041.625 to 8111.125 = 0.5 Angstrom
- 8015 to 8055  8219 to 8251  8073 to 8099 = 0.1 Angstrom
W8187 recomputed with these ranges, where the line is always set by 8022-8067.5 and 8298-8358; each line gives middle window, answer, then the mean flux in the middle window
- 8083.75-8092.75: 0.01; 201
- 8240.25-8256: -0.01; 199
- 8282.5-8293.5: -0.02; 198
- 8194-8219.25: 0.03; 193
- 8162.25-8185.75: -0.01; 202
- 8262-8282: -0.02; 198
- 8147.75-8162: -0.02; 203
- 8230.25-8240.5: 0.01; 195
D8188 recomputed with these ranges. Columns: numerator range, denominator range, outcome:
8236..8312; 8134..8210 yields 1.01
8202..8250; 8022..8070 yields 1.00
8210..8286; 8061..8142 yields 1.01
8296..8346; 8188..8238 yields 1.01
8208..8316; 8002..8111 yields 1.02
